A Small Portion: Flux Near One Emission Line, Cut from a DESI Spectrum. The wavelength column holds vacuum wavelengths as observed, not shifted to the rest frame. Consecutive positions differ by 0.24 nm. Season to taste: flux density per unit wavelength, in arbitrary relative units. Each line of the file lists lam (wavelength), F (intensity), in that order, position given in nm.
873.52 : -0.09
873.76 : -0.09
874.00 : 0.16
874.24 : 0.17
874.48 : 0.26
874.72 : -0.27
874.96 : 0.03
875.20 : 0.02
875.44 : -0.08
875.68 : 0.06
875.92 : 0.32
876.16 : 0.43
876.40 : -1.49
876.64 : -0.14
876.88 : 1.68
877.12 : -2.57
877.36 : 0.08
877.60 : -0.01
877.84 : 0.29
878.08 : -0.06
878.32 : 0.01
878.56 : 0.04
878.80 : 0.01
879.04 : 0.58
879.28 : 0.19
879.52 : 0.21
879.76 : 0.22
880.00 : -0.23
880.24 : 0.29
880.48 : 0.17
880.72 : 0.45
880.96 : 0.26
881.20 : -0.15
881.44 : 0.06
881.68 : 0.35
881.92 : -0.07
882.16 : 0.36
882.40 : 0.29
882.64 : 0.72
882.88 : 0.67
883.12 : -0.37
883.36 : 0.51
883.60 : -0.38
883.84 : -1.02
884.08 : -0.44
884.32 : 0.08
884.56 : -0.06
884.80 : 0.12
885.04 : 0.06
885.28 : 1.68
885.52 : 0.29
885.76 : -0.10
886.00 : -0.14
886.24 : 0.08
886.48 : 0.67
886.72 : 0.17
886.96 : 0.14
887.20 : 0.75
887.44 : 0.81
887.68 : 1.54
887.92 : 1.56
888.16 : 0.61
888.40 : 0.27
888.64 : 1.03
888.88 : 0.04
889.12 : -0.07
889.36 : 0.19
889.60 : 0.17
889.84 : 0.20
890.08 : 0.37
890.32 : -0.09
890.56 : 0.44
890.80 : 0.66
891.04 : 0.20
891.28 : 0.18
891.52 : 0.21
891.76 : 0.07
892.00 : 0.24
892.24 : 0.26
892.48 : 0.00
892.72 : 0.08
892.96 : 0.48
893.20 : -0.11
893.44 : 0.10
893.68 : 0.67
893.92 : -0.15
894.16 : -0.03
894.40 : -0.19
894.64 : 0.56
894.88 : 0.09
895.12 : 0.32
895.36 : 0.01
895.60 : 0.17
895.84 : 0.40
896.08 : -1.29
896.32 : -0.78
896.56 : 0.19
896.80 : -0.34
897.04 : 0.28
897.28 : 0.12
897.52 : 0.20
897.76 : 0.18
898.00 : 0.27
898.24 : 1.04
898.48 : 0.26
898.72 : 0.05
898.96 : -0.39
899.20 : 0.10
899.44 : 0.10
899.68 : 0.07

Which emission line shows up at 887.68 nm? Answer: H-gamma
